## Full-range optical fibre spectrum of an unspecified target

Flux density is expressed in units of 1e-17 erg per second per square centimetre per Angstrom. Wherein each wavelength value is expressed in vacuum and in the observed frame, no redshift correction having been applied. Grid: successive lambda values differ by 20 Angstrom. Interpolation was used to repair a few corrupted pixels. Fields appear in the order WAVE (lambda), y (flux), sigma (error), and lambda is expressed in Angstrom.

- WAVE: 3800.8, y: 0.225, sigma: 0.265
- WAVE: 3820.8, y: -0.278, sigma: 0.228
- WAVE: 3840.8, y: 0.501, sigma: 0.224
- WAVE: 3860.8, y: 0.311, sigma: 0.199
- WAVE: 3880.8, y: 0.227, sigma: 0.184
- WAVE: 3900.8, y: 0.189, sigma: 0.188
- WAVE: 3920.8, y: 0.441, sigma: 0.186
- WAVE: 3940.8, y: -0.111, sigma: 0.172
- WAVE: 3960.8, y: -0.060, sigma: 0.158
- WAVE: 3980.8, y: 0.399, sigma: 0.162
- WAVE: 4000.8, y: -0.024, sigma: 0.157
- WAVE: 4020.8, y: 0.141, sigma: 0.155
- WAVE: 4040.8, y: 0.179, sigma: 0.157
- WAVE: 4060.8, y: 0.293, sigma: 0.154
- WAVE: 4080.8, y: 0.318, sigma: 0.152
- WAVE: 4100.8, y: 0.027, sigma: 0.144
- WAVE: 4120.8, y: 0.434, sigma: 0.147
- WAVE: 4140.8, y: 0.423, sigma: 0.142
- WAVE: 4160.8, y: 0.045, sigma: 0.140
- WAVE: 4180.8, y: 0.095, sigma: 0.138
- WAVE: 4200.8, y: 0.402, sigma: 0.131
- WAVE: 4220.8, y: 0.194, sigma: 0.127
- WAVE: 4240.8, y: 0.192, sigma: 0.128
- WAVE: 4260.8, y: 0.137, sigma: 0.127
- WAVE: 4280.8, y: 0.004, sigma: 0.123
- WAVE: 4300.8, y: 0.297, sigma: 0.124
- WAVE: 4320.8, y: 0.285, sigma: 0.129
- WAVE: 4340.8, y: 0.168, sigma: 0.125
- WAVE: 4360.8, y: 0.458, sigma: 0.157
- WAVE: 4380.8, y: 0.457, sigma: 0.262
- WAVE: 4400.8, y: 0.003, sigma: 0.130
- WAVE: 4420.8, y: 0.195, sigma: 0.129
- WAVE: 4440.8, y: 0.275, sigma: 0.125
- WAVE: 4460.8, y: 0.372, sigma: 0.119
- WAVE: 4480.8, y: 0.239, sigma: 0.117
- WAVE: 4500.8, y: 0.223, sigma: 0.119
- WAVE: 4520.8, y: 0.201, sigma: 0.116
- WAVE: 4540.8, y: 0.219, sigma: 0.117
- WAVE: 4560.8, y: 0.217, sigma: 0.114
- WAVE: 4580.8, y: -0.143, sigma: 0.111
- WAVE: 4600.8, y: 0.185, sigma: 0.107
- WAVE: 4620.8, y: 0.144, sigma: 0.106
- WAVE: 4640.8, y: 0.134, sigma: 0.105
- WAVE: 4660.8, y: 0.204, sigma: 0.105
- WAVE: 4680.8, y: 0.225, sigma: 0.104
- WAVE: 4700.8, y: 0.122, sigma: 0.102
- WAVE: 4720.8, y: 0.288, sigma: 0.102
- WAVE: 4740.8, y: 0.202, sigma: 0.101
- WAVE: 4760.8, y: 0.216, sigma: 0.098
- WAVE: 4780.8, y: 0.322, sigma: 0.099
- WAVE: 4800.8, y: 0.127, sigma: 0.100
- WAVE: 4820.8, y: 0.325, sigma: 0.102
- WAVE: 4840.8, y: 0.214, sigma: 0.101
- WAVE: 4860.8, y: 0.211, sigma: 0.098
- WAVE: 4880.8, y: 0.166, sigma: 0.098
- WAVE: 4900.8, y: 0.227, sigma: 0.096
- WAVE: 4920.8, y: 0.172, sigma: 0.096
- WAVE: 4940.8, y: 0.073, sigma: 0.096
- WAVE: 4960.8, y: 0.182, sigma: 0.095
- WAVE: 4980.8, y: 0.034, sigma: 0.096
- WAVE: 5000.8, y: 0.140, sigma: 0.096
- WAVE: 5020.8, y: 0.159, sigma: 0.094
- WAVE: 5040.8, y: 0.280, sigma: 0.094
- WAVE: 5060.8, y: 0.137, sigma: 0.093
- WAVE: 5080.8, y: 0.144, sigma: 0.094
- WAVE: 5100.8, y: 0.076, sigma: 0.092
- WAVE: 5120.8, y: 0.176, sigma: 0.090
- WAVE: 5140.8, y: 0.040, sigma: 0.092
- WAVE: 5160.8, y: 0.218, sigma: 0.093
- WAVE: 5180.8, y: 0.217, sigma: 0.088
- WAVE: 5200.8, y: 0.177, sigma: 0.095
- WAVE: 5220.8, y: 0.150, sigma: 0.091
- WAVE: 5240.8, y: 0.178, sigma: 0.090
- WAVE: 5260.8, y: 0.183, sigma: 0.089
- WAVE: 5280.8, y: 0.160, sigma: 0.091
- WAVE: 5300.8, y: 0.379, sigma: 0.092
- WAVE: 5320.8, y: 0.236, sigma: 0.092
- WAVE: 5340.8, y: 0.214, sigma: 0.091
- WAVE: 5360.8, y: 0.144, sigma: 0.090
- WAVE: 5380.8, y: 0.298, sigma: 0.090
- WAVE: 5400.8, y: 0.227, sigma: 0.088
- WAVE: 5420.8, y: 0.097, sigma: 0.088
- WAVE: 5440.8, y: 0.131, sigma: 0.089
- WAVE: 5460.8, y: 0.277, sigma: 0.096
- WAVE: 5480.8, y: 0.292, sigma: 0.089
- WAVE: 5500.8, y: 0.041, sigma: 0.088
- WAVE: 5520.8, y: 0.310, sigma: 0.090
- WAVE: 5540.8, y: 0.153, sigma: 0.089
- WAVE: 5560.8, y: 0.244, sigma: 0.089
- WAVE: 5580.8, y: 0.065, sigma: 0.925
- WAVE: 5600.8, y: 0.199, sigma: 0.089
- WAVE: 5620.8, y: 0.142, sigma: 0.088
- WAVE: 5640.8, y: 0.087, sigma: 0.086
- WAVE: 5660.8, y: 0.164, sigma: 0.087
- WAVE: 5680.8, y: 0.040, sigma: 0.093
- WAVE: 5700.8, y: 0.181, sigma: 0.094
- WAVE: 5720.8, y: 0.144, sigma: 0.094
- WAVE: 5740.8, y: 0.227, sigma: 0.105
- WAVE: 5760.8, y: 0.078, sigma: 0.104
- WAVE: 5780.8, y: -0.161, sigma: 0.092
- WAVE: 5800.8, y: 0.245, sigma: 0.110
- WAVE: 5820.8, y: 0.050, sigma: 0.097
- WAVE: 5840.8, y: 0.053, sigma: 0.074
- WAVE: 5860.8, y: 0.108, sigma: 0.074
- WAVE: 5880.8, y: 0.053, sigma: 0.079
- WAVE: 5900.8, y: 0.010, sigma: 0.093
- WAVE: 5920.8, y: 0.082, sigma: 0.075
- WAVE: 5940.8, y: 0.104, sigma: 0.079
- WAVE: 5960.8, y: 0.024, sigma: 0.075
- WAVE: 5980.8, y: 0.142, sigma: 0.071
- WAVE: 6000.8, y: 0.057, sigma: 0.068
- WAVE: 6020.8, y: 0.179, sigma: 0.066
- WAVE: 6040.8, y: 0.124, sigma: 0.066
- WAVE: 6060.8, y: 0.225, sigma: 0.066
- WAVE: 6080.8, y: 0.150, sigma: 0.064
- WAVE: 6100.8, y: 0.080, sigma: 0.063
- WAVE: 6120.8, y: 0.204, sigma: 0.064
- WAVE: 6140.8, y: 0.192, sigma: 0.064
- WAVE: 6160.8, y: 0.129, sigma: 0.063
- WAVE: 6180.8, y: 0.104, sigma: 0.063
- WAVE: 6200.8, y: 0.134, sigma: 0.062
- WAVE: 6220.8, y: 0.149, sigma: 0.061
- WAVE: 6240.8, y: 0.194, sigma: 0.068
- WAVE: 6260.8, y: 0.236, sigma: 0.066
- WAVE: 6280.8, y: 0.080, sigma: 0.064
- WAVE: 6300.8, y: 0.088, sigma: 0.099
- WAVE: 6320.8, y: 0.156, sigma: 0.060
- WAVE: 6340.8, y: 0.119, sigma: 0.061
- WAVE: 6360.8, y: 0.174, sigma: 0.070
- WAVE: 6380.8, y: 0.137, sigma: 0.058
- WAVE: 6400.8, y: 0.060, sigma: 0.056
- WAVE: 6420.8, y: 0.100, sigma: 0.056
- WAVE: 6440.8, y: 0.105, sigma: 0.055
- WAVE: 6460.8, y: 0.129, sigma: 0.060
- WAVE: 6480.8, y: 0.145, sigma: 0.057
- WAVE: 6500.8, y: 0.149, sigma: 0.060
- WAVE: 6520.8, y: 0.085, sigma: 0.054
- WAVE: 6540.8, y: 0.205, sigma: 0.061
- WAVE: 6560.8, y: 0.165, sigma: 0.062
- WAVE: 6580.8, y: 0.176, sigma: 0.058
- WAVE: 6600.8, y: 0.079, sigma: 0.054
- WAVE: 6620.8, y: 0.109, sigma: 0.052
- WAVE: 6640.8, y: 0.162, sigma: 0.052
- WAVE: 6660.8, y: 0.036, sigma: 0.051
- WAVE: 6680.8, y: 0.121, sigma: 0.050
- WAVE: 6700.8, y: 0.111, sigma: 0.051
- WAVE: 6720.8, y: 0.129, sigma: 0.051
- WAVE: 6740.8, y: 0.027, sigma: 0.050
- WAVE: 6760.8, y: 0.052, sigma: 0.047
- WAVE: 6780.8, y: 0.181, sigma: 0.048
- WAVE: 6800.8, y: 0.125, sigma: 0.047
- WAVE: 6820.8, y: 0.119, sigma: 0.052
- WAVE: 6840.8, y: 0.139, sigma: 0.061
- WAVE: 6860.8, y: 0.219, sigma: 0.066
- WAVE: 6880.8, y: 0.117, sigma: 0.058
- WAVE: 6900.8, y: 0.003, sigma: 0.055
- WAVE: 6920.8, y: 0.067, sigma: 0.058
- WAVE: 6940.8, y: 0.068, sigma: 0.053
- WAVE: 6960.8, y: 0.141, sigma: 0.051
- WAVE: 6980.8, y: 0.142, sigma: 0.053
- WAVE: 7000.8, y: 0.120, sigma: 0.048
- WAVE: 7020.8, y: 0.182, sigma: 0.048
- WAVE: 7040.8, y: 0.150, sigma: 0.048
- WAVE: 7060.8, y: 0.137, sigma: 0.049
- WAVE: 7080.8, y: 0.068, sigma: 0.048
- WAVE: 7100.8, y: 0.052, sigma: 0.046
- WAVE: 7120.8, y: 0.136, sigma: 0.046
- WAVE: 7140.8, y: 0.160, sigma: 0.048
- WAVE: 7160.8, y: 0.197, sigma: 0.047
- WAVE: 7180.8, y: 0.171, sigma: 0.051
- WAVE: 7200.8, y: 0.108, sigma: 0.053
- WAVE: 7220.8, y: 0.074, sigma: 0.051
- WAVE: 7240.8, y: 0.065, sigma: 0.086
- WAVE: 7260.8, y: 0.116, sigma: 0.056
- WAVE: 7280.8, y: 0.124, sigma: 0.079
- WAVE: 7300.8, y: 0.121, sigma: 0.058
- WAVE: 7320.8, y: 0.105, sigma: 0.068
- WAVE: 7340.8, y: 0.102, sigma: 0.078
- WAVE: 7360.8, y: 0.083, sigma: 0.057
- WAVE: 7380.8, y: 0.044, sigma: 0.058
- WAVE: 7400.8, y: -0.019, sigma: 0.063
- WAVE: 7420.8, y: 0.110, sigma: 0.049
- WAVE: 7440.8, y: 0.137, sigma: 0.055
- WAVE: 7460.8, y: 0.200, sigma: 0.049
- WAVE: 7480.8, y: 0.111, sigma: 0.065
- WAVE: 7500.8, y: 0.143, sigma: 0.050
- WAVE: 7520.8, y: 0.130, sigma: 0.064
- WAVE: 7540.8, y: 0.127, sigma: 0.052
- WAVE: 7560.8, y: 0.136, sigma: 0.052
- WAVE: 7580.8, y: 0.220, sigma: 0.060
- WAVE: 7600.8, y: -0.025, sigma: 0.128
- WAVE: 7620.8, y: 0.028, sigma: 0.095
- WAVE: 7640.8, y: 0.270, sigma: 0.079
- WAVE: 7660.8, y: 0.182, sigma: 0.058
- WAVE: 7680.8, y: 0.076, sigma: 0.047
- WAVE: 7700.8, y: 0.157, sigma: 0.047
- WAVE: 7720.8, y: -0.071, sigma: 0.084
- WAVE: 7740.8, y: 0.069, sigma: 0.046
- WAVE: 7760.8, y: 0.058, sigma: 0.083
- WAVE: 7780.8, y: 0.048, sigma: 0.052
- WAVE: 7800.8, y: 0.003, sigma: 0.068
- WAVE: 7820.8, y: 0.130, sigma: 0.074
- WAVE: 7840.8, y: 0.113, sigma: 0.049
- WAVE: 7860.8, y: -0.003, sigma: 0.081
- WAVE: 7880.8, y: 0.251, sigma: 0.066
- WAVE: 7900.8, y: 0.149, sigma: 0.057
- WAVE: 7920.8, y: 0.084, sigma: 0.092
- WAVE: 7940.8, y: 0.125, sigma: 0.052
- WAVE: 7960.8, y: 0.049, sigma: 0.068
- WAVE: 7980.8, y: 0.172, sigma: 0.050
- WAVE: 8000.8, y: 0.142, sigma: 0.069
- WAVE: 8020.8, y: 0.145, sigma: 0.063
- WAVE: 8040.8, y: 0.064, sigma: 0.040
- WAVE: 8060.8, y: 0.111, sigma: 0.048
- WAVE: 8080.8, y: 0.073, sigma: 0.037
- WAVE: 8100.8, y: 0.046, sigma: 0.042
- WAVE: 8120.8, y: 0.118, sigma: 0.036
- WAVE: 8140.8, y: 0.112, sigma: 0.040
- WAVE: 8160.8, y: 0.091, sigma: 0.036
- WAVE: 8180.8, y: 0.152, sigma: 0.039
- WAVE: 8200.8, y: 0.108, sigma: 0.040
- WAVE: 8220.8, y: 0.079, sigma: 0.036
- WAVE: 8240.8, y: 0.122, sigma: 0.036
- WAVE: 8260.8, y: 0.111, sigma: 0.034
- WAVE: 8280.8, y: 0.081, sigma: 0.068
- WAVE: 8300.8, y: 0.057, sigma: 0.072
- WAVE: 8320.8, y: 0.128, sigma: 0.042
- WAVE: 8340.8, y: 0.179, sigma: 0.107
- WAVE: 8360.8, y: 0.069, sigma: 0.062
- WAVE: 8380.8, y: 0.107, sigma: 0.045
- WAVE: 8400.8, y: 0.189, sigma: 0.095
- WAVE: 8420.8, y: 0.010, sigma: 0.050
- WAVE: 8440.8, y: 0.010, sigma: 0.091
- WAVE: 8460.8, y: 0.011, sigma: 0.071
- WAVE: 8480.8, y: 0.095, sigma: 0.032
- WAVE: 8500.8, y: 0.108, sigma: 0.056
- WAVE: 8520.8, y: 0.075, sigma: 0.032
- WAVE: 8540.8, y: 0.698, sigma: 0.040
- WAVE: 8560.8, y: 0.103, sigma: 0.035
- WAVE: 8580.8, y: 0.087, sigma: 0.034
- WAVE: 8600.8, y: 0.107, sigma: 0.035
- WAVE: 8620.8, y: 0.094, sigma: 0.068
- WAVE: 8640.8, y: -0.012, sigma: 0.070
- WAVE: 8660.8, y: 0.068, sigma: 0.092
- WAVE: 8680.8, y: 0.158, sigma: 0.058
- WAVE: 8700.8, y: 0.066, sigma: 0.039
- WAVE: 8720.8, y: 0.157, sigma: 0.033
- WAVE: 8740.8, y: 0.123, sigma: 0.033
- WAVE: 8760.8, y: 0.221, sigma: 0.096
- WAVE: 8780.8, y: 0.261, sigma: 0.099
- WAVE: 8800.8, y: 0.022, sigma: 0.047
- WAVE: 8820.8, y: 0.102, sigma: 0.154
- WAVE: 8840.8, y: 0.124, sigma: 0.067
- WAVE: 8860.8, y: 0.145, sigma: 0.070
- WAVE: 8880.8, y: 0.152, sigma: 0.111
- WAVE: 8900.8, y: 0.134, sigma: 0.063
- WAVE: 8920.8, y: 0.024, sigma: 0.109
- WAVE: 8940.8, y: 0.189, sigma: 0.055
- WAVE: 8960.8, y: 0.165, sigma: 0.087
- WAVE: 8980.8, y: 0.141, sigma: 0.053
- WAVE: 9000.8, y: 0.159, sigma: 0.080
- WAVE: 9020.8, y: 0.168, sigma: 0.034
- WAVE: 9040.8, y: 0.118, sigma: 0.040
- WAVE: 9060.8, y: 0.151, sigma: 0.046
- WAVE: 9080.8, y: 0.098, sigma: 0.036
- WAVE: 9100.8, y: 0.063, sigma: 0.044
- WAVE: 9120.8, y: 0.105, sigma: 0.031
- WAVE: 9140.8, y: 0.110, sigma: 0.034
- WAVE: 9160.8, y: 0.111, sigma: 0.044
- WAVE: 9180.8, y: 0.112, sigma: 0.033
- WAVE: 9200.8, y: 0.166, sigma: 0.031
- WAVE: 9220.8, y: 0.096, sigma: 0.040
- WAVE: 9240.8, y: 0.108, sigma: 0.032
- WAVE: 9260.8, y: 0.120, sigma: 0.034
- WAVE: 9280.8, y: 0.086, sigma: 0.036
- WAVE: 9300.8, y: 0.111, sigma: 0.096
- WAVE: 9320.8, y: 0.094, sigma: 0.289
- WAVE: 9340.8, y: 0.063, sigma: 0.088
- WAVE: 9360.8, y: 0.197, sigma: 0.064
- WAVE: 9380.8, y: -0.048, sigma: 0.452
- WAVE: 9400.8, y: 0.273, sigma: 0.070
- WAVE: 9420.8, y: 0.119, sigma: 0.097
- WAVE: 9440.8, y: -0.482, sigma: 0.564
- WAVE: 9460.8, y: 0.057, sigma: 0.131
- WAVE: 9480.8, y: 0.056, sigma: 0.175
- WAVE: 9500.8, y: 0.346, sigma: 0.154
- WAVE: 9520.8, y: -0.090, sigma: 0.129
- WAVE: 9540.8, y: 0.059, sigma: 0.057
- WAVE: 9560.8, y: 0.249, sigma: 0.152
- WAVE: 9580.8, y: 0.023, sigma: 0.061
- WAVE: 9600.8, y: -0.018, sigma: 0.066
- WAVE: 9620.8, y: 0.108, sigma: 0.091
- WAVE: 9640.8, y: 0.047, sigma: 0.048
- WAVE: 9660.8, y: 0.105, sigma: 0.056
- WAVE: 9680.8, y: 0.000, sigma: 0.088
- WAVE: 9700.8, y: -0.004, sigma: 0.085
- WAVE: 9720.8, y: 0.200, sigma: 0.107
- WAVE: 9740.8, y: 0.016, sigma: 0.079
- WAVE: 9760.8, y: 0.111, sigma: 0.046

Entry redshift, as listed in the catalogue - 1.290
